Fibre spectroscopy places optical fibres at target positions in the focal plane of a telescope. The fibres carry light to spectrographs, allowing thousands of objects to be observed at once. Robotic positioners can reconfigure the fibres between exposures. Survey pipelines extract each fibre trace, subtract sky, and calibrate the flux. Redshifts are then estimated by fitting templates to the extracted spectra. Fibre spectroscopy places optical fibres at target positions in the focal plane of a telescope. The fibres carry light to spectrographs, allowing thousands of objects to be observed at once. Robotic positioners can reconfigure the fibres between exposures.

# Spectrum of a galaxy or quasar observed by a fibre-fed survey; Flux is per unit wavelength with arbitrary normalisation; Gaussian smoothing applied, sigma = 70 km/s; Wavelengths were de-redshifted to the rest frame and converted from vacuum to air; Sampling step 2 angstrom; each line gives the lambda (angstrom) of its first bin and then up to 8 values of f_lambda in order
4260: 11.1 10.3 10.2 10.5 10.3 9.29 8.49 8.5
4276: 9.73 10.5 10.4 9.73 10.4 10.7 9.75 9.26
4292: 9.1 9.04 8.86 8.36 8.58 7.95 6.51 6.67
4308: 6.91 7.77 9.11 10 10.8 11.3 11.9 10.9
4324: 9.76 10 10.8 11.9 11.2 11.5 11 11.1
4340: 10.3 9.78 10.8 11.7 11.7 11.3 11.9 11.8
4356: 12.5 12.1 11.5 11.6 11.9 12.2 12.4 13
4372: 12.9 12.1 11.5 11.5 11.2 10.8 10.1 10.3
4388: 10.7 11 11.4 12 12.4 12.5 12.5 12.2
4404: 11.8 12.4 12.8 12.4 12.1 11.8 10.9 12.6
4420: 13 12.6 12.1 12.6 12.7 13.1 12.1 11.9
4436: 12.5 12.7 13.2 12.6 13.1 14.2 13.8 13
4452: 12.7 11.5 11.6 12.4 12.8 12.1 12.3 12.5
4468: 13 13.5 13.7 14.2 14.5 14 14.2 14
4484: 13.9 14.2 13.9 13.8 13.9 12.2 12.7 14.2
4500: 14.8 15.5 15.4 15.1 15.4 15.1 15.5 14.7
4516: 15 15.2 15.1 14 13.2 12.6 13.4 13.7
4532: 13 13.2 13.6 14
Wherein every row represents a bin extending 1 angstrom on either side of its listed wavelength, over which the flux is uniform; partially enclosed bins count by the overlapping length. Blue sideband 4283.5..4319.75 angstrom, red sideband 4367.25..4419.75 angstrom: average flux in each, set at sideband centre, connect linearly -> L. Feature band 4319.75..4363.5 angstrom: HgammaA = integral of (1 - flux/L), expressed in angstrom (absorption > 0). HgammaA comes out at -4.3 angstrom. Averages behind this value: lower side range 8.99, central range 11.2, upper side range 11.8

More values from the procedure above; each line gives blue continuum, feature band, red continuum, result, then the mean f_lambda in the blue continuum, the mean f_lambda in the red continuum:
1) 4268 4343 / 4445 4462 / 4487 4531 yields 0.4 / 9.68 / 14.3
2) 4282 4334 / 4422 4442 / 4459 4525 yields 0.0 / 9.54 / 14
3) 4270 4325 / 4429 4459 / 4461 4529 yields 0.2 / 9.3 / 14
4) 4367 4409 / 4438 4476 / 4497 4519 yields 2.1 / 11.8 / 15.1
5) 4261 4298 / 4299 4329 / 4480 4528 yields 3.3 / 9.69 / 14.3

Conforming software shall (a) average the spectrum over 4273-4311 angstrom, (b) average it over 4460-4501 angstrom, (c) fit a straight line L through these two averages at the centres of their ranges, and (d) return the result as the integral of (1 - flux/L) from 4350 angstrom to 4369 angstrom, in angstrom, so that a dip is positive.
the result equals -2.5 angstrom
